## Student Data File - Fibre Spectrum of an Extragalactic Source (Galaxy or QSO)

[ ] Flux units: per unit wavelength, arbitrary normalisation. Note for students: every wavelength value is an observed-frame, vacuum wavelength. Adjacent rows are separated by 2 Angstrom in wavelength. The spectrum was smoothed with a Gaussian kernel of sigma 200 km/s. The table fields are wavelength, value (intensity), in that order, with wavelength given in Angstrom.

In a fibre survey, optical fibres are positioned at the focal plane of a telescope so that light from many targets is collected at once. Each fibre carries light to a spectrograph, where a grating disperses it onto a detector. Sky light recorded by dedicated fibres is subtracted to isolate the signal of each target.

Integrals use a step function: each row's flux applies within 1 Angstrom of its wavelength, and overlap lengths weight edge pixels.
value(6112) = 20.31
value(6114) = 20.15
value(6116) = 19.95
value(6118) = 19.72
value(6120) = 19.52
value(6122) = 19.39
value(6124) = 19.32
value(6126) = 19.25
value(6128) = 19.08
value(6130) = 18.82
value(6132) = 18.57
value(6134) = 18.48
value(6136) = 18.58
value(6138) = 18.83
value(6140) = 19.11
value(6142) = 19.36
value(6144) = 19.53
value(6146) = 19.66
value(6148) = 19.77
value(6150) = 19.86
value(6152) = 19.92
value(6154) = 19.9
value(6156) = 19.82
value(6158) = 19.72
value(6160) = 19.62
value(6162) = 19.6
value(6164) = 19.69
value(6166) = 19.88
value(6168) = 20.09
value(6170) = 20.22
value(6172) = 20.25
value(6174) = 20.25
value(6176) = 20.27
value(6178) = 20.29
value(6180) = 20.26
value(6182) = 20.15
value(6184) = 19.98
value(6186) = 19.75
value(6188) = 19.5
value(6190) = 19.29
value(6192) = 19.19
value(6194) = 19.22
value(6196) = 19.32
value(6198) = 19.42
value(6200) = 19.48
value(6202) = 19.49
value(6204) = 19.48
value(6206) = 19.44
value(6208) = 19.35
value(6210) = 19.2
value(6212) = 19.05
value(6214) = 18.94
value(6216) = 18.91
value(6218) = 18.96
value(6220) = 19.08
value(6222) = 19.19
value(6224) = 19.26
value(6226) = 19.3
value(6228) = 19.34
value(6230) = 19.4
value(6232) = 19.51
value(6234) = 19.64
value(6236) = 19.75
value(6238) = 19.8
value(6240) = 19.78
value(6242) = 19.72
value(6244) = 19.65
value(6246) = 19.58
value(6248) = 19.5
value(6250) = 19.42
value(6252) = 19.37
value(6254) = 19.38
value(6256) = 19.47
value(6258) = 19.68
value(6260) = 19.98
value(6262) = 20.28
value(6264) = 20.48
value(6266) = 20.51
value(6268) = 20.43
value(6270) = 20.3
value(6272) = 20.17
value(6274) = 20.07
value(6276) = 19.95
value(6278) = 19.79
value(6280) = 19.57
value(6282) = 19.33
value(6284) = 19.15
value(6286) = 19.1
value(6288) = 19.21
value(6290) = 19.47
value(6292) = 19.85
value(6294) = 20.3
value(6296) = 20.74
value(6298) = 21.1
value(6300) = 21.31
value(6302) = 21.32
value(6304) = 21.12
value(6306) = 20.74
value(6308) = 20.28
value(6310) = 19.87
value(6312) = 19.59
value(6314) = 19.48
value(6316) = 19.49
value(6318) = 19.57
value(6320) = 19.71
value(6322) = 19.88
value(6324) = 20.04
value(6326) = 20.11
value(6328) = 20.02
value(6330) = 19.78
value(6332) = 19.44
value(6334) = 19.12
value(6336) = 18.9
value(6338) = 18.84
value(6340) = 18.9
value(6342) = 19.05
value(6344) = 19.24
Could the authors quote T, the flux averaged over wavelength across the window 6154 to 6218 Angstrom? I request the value 19.6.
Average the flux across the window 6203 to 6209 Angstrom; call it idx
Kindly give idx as 19.4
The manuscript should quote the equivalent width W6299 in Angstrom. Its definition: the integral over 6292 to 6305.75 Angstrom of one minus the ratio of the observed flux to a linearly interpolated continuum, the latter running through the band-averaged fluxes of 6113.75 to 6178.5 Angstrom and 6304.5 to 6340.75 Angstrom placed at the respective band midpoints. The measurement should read -0.85 Angstrom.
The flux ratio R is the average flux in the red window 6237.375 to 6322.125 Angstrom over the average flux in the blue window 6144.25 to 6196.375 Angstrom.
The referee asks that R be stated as 1.0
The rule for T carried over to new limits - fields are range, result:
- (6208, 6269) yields 19.5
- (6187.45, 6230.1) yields 19.3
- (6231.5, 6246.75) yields 19.7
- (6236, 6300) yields 19.9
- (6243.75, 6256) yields 19.5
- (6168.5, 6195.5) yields 19.9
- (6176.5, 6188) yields 20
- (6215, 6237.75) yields 19.3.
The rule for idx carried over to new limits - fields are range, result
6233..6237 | 19.7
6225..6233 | 19.4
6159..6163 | 19.6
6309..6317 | 19.6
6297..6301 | 21.2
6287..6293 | 19.5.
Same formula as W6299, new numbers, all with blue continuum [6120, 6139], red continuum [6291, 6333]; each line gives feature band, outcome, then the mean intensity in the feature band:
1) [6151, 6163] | -0.39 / 19.8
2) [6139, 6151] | -0.31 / 19.5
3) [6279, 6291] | 0.42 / 19.3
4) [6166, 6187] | -0.95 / 20.1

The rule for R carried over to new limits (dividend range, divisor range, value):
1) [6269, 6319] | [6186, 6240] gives 1.04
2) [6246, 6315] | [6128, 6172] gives 1.03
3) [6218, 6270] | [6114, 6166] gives 1.01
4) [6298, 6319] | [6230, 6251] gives 1.04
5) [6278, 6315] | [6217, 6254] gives 1.03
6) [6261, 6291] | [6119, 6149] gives 1.04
